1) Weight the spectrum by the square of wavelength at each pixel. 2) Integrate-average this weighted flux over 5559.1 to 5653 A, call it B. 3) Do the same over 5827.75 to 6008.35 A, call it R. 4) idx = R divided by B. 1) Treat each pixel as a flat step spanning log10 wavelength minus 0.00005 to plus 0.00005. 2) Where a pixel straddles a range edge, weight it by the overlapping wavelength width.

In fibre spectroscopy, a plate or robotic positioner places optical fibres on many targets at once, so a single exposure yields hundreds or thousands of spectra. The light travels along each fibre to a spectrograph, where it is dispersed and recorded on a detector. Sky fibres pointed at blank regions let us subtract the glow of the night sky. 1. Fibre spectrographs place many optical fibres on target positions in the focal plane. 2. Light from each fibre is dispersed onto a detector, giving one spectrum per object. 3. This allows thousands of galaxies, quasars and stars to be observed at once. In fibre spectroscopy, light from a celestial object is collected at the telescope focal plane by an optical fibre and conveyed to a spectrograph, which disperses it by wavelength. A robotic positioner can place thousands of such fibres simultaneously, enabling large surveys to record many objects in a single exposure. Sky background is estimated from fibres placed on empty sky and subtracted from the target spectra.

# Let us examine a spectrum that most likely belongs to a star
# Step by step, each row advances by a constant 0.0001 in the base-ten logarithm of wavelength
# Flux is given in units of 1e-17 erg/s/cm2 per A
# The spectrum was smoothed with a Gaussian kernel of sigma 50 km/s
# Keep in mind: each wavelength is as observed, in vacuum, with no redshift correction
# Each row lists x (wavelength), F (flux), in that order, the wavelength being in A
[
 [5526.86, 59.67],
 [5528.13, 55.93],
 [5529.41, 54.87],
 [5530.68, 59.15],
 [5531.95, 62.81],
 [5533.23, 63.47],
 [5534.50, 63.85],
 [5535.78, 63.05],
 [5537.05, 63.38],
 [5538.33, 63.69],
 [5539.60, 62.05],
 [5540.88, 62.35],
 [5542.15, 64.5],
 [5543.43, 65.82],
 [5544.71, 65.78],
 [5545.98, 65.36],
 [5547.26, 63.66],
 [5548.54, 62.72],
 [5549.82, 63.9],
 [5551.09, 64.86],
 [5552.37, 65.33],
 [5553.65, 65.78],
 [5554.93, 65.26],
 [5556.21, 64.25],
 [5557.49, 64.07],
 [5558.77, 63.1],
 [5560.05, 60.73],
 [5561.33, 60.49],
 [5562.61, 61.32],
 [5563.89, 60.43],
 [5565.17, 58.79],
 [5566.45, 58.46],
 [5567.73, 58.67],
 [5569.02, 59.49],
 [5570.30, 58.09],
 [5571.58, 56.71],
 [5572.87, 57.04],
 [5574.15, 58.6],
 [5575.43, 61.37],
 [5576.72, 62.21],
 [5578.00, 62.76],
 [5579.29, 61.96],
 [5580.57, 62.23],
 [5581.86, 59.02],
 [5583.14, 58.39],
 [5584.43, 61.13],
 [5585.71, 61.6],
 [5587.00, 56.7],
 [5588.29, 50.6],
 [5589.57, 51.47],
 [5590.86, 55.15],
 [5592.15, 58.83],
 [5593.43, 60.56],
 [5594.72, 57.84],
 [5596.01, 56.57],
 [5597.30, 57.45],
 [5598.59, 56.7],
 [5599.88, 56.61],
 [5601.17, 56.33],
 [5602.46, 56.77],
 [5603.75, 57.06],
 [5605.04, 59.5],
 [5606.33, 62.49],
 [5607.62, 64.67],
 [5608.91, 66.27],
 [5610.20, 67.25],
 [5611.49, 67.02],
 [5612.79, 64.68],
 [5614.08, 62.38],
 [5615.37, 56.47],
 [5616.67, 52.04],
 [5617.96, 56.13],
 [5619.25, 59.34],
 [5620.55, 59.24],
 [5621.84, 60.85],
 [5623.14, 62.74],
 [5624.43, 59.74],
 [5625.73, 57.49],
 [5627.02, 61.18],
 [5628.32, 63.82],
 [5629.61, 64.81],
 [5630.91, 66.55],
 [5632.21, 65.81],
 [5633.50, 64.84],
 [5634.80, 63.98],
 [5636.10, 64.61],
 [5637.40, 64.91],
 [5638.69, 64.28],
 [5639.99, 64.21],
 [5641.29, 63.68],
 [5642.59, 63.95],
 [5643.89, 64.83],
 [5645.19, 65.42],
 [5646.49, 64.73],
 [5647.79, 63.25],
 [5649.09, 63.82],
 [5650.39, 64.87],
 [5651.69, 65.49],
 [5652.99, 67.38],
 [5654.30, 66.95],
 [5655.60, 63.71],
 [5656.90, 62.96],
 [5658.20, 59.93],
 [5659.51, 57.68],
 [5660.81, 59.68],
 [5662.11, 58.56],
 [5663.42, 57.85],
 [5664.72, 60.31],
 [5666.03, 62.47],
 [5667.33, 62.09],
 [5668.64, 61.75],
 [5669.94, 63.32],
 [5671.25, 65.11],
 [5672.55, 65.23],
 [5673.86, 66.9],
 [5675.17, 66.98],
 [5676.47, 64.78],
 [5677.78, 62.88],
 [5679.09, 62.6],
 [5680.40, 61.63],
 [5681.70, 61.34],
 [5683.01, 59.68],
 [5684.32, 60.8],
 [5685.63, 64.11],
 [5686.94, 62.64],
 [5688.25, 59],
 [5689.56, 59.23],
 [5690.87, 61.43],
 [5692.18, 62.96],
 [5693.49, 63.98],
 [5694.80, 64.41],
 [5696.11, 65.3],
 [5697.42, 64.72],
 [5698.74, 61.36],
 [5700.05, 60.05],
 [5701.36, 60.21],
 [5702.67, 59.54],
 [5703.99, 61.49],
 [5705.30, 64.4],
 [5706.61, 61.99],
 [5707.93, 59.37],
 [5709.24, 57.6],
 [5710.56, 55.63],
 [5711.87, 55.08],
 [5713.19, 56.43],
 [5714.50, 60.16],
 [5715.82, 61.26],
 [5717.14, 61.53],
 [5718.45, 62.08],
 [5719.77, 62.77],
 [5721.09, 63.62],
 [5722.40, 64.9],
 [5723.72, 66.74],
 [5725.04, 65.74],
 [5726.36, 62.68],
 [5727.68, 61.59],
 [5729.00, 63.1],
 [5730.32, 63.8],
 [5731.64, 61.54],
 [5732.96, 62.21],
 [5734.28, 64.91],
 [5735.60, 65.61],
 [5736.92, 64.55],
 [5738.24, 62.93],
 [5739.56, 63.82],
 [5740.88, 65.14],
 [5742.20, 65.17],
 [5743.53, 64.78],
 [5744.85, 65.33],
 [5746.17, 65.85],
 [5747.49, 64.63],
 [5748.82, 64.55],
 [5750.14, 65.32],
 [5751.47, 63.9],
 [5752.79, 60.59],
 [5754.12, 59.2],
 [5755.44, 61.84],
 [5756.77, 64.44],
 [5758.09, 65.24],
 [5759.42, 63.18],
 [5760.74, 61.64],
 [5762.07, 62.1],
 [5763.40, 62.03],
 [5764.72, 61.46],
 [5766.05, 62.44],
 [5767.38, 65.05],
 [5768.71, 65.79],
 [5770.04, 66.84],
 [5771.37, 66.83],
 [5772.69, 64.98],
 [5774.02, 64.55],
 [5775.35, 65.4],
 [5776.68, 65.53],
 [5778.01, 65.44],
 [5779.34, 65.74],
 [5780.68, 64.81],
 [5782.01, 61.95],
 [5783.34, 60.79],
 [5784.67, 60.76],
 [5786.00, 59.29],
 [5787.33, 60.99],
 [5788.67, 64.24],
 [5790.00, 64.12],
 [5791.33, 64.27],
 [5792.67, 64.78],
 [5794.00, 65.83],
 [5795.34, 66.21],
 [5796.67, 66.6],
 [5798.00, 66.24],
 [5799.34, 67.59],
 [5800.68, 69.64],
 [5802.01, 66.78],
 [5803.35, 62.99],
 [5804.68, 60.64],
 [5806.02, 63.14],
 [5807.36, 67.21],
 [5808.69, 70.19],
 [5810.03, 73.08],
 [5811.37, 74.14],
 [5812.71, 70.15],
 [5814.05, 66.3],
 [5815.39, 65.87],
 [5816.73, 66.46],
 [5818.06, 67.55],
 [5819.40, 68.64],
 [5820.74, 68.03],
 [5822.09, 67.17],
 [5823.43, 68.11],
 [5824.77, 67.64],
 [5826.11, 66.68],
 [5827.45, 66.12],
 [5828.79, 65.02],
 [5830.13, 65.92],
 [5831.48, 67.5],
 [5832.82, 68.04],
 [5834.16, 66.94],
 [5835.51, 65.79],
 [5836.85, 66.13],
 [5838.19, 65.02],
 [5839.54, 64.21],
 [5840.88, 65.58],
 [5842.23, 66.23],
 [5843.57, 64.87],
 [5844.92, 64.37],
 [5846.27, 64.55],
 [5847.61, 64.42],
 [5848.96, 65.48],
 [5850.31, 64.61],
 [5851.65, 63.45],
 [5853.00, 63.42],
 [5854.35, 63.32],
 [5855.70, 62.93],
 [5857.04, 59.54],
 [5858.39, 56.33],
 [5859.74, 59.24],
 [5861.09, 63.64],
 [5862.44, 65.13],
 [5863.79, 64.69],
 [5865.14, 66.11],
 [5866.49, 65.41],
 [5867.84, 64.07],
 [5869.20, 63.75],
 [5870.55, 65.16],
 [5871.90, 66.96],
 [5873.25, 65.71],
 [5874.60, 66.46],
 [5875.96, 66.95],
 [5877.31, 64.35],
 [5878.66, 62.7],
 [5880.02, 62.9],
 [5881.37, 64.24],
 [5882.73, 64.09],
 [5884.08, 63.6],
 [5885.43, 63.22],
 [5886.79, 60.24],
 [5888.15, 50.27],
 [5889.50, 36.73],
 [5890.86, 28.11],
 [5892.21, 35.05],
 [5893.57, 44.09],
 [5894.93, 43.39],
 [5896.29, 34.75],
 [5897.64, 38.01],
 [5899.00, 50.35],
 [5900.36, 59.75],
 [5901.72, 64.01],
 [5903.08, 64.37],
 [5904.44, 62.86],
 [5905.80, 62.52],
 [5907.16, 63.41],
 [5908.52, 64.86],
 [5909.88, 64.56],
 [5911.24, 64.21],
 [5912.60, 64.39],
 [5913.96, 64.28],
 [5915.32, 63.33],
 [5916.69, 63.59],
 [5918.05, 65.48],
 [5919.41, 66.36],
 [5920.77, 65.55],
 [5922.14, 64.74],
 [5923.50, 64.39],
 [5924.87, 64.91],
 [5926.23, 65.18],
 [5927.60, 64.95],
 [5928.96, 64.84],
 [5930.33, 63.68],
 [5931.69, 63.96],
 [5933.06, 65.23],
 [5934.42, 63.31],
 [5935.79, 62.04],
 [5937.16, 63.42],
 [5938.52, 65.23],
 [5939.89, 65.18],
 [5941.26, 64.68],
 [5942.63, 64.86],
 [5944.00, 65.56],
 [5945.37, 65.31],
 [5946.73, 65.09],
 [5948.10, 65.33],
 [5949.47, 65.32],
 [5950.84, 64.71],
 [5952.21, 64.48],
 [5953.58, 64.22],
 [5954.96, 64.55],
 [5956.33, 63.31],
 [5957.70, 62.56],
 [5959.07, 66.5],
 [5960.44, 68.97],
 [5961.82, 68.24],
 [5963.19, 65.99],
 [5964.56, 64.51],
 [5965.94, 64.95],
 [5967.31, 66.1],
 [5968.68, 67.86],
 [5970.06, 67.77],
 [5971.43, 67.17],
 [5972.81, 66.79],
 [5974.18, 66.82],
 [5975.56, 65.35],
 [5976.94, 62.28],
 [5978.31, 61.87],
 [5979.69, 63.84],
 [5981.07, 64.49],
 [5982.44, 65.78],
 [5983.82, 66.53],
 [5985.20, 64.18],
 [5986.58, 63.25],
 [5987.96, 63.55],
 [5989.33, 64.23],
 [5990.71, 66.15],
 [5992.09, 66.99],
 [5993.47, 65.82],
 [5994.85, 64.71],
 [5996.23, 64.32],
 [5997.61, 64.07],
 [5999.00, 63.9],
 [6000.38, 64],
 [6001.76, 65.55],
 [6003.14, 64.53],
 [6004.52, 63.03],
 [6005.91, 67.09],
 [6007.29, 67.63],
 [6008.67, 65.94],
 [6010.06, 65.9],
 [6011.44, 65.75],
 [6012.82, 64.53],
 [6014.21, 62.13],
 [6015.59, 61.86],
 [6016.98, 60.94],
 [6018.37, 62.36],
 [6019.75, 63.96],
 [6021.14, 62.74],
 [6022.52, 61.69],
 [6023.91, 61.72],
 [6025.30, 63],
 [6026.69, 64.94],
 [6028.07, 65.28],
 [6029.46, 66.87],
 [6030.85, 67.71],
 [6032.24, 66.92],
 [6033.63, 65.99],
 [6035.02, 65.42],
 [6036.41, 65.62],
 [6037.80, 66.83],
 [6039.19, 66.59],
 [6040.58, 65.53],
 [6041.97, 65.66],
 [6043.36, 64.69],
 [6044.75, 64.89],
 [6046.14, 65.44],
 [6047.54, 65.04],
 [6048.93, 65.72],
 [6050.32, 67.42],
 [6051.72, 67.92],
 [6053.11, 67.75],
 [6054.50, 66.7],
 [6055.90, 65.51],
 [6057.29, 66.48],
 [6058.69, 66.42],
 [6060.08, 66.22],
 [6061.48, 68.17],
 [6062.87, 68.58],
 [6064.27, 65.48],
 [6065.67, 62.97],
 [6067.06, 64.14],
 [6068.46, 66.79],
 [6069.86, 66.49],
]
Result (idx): 1.2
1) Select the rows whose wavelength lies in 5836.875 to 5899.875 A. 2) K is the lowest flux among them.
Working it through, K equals 28.11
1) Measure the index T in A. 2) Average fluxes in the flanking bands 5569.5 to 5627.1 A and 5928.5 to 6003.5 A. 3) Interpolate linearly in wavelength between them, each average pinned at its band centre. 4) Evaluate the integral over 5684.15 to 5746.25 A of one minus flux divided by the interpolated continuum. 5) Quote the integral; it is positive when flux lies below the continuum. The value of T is -1.26 A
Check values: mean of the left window 59.3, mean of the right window 65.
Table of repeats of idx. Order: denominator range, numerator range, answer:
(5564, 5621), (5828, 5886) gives 1.20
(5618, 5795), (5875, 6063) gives 1.10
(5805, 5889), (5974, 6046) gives 1.05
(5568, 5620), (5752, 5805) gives 1.15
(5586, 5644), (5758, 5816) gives 1.14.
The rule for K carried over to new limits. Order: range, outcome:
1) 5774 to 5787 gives 59.29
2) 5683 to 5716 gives 55.08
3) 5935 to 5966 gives 62.04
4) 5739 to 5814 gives 59.2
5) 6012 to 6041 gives 60.94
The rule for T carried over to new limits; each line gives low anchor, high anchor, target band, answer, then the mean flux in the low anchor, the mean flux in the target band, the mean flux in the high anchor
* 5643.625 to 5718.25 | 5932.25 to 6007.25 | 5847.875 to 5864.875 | 0.3 A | 62.1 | 62.8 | 65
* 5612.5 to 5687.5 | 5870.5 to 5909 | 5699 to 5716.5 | 0.4 A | 62.6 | 59.5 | 56.3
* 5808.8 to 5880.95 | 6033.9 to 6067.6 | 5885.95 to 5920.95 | 5.5 A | 65.5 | 55.5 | 66.1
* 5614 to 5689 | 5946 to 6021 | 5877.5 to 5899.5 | 4.7 A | 62.5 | 50.4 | 64.9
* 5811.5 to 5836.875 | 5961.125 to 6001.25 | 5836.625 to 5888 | 2.2 A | 67.2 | 63.9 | 65.2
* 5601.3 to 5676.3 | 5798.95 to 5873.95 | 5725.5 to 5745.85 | 0.1 A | 62.6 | 63.9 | 65.7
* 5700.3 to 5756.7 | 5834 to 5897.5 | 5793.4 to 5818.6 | -2.5 A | 62.5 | 67.2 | 60.1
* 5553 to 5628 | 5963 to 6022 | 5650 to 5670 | -0.5 A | 59.8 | 62.1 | 64.8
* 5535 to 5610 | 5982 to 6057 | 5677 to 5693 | 0.1 A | 60.7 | 61.6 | 65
